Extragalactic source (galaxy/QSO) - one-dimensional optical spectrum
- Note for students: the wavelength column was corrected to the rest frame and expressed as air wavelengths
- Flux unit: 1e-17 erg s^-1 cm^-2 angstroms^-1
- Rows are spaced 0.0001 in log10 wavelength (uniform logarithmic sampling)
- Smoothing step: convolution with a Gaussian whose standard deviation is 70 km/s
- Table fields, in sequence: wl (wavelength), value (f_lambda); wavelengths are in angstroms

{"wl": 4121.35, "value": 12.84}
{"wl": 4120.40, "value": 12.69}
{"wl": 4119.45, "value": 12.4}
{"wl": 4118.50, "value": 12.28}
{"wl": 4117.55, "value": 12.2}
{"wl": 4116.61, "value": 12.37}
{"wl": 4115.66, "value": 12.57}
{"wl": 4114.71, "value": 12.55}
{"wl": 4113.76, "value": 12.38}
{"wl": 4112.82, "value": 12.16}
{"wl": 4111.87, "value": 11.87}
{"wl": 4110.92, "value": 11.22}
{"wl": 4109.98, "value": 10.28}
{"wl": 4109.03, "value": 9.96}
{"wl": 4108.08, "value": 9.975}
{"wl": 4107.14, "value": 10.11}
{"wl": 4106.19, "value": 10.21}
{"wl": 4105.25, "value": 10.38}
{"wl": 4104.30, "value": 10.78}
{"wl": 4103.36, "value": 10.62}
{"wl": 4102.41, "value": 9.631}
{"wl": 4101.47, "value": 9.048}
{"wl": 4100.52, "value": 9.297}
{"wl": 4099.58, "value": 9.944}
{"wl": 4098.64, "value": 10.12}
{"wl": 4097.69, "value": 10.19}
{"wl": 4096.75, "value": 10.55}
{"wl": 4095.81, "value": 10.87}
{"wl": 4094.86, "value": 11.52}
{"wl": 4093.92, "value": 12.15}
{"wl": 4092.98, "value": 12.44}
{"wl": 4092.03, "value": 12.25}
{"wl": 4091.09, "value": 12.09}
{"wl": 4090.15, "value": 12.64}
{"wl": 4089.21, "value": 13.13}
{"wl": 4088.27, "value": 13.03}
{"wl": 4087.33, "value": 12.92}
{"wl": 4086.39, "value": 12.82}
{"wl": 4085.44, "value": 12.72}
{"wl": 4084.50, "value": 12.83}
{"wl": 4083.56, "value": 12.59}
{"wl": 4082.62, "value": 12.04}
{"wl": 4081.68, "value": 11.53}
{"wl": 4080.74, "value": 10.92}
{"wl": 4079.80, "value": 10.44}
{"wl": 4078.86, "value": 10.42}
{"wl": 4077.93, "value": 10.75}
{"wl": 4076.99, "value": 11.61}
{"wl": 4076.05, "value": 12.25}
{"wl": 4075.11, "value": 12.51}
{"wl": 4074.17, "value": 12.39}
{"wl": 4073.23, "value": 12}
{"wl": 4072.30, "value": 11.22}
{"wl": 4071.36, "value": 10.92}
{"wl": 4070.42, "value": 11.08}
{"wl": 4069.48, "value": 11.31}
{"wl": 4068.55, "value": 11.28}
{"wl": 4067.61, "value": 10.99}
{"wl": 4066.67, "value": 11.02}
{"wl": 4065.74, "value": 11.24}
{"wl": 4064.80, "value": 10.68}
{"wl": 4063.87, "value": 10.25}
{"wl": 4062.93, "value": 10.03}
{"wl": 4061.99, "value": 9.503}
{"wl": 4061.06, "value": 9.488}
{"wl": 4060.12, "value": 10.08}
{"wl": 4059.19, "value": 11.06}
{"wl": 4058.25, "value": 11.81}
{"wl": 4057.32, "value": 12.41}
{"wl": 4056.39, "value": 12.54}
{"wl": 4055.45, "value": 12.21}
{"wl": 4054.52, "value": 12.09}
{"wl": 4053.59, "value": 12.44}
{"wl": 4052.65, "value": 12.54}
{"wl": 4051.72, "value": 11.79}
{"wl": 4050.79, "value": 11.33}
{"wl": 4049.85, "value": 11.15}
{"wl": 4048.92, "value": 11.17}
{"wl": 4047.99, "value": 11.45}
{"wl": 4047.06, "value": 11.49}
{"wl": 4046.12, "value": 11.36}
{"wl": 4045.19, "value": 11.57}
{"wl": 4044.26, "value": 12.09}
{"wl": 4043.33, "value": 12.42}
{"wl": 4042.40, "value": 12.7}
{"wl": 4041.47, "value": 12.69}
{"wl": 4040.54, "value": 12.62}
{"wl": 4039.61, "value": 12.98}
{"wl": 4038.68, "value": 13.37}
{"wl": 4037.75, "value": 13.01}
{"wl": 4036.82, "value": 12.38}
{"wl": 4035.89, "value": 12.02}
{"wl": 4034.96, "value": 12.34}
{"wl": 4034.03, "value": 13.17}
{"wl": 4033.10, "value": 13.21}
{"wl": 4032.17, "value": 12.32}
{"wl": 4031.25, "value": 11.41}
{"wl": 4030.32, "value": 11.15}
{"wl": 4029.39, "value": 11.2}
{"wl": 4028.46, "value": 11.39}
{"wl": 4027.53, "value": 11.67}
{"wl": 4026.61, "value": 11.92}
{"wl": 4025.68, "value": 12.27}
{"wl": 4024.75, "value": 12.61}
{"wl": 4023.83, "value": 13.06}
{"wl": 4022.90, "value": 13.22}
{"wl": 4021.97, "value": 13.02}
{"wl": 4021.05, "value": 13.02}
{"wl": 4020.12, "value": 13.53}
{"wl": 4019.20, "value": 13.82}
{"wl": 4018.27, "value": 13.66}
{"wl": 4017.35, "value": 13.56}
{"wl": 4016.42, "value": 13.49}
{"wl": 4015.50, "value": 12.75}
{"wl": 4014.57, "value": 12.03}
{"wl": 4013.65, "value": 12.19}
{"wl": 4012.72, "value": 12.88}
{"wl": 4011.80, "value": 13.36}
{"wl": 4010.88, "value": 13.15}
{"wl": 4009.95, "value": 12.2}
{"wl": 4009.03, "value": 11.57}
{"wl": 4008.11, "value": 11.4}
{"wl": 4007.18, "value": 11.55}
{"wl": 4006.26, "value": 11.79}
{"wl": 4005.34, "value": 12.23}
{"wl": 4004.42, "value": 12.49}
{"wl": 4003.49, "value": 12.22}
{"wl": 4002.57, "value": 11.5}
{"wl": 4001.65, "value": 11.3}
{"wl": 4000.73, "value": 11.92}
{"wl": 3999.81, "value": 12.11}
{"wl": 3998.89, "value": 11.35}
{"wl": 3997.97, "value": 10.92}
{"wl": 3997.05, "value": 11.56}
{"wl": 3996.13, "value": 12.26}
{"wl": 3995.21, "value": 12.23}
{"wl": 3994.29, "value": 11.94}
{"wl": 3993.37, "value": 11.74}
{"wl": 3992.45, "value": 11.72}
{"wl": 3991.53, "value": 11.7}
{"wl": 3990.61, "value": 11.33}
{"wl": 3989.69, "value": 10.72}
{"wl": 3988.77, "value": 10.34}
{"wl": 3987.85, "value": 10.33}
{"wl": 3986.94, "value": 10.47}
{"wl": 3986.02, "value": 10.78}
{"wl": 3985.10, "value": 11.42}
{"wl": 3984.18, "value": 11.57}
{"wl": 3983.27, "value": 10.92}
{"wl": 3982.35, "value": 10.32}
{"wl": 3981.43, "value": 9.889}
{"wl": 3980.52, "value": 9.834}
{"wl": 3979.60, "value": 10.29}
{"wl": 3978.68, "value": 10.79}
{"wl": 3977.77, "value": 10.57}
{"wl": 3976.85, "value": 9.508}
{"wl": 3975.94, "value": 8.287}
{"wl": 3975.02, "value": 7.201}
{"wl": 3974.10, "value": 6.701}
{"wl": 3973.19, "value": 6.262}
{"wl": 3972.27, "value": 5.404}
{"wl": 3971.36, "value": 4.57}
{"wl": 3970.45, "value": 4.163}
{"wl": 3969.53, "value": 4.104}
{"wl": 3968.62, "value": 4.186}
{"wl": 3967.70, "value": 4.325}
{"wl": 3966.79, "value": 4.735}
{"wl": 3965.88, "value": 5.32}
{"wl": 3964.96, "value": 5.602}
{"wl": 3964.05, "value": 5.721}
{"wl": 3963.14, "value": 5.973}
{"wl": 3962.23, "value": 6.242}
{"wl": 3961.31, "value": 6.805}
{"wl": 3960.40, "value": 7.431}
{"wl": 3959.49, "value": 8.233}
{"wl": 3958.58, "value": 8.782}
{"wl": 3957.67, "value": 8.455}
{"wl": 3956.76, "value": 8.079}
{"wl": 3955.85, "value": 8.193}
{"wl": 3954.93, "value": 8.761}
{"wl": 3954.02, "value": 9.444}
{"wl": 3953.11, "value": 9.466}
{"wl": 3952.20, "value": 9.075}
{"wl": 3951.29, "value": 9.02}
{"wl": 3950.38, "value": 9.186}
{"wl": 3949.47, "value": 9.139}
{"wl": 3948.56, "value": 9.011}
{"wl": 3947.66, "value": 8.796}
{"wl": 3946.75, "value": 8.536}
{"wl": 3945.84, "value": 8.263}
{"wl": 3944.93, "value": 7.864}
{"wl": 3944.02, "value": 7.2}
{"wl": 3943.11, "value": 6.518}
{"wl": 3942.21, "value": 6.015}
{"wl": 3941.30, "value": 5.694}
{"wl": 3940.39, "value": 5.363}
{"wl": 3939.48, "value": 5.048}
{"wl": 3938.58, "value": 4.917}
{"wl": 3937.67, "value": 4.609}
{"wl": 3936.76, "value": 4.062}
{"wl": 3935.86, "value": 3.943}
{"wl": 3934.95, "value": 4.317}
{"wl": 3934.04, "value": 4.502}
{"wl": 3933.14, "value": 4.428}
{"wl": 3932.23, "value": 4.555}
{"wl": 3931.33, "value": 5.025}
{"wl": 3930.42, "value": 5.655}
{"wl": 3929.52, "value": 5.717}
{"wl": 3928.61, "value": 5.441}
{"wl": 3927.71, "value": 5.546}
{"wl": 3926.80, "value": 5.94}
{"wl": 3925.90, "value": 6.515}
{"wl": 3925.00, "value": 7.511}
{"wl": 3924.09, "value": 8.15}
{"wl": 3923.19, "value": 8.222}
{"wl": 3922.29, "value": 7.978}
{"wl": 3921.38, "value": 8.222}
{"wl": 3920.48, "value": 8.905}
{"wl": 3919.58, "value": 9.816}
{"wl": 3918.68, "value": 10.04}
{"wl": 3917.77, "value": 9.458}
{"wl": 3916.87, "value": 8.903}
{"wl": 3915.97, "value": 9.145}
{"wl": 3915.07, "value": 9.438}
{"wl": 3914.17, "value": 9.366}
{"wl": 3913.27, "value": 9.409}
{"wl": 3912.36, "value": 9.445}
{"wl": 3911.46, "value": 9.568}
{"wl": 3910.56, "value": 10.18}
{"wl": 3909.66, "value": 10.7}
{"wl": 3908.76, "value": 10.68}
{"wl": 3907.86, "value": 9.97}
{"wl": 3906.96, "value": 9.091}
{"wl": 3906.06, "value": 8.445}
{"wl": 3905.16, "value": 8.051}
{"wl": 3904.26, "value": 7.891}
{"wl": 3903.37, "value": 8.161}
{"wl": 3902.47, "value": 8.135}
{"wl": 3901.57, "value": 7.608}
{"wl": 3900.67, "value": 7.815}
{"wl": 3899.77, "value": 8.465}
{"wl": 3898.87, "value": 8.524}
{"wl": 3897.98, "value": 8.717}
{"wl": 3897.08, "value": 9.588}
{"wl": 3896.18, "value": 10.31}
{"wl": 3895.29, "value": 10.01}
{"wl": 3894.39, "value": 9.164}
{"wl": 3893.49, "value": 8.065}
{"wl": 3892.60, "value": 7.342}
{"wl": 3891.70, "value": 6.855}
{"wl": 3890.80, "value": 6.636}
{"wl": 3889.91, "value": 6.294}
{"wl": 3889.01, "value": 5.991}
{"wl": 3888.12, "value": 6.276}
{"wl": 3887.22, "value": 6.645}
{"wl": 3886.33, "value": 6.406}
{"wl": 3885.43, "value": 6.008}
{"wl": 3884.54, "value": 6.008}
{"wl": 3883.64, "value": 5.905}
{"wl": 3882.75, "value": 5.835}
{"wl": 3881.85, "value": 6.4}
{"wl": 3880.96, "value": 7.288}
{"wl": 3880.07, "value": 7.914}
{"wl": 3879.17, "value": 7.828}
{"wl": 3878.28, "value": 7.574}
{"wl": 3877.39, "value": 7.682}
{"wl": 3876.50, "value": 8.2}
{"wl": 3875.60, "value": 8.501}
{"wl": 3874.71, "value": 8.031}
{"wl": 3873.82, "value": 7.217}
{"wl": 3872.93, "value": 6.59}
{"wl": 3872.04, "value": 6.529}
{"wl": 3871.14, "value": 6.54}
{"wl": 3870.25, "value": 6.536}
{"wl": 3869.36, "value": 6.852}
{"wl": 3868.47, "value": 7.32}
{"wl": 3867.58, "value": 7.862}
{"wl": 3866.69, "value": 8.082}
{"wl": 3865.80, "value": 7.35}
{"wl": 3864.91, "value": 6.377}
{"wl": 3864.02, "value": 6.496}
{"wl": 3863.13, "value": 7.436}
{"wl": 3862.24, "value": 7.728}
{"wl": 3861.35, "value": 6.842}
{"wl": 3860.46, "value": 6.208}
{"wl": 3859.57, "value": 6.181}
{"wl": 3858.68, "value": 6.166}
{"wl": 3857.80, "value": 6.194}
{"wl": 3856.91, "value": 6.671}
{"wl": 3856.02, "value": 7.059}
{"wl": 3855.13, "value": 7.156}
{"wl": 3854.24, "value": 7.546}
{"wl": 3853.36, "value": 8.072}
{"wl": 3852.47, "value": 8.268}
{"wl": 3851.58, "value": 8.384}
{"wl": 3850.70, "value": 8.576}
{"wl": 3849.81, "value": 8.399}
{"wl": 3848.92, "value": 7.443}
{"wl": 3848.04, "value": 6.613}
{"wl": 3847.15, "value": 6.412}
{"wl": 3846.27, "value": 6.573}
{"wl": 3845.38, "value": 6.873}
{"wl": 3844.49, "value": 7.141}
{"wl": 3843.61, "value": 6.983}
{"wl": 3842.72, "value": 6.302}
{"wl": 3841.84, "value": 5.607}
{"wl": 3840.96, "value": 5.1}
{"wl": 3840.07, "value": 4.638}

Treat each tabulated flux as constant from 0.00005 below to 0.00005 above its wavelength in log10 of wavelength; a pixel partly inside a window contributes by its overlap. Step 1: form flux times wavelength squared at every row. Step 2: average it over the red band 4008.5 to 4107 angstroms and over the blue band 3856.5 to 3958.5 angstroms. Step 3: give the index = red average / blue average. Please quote 1.69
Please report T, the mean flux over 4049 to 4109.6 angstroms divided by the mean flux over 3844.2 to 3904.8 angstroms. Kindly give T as 1.53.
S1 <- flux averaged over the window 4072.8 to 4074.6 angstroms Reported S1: 12.2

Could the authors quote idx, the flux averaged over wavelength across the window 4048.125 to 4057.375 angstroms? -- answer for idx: 11.9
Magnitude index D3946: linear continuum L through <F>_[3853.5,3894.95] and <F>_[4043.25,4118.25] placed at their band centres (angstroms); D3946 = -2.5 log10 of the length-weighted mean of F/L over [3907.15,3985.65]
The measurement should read 0.12 mag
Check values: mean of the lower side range 7.01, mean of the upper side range 11.4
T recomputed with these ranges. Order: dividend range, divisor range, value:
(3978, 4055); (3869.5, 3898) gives 1.64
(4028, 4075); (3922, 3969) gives 1.75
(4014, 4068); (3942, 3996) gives 1.41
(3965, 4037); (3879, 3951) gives 1.44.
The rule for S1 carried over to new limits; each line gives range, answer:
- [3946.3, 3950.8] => 8.95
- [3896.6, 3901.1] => 8.63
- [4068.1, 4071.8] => 11.2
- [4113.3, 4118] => 12.4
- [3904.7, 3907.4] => 8.52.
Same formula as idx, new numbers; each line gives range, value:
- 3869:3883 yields 7.24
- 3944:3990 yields 8.17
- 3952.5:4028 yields 10.2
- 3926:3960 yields 6.83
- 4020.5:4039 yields 12.4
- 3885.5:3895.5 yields 7.13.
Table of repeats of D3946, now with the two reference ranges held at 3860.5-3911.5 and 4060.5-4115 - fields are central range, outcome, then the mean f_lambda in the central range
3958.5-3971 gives 0.50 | 5.73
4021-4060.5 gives -0.17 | 12.1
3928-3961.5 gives 0.26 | 6.91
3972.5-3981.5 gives 0.06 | 8.8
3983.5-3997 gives -0.19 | 11.3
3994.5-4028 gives -0.24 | 12.4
